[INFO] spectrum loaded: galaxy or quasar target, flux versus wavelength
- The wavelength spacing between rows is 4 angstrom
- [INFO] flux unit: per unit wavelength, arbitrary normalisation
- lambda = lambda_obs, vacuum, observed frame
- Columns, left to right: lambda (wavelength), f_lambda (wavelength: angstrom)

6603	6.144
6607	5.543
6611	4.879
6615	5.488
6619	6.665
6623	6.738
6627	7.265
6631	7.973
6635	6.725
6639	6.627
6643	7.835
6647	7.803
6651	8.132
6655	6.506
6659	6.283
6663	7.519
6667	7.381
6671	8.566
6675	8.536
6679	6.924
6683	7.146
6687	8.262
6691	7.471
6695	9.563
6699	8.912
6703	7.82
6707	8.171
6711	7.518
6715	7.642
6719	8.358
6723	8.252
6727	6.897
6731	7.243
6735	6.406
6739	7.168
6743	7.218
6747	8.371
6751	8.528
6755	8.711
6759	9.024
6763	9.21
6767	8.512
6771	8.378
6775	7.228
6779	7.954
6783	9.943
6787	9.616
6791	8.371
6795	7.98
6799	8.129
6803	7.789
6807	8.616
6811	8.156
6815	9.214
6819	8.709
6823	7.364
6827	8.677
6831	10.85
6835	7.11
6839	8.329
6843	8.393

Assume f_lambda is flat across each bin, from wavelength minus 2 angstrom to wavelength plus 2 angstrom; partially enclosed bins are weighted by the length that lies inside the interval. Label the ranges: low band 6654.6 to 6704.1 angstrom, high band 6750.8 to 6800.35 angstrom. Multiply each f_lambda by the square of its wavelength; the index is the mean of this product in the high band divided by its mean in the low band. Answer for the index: 1.13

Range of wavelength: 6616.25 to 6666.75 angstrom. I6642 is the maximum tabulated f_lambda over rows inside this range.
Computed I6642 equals 8.132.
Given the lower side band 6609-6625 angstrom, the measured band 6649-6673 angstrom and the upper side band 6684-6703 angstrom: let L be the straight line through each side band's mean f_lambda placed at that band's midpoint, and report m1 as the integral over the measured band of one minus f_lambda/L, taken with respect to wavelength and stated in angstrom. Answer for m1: -0.1 angstrom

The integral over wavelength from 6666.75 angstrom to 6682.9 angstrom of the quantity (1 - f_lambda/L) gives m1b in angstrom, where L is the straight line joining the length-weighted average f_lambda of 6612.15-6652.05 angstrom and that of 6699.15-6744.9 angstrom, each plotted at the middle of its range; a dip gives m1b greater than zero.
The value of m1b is -1.15 angstrom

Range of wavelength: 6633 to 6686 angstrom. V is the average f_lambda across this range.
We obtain 7.4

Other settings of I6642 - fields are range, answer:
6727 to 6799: 9.943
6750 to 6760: 9.024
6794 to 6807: 8.616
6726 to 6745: 7.243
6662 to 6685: 8.566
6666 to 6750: 9.563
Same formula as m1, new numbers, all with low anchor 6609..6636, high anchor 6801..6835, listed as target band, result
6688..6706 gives -2.7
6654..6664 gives 0.3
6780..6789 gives -1.5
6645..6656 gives -1.2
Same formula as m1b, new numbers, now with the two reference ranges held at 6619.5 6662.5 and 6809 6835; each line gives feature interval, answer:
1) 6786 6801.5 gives 0.0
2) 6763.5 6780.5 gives 0.3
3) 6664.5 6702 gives -2.6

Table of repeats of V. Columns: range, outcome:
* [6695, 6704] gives 8.69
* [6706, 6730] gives 7.77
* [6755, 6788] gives 8.71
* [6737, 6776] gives 8.26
